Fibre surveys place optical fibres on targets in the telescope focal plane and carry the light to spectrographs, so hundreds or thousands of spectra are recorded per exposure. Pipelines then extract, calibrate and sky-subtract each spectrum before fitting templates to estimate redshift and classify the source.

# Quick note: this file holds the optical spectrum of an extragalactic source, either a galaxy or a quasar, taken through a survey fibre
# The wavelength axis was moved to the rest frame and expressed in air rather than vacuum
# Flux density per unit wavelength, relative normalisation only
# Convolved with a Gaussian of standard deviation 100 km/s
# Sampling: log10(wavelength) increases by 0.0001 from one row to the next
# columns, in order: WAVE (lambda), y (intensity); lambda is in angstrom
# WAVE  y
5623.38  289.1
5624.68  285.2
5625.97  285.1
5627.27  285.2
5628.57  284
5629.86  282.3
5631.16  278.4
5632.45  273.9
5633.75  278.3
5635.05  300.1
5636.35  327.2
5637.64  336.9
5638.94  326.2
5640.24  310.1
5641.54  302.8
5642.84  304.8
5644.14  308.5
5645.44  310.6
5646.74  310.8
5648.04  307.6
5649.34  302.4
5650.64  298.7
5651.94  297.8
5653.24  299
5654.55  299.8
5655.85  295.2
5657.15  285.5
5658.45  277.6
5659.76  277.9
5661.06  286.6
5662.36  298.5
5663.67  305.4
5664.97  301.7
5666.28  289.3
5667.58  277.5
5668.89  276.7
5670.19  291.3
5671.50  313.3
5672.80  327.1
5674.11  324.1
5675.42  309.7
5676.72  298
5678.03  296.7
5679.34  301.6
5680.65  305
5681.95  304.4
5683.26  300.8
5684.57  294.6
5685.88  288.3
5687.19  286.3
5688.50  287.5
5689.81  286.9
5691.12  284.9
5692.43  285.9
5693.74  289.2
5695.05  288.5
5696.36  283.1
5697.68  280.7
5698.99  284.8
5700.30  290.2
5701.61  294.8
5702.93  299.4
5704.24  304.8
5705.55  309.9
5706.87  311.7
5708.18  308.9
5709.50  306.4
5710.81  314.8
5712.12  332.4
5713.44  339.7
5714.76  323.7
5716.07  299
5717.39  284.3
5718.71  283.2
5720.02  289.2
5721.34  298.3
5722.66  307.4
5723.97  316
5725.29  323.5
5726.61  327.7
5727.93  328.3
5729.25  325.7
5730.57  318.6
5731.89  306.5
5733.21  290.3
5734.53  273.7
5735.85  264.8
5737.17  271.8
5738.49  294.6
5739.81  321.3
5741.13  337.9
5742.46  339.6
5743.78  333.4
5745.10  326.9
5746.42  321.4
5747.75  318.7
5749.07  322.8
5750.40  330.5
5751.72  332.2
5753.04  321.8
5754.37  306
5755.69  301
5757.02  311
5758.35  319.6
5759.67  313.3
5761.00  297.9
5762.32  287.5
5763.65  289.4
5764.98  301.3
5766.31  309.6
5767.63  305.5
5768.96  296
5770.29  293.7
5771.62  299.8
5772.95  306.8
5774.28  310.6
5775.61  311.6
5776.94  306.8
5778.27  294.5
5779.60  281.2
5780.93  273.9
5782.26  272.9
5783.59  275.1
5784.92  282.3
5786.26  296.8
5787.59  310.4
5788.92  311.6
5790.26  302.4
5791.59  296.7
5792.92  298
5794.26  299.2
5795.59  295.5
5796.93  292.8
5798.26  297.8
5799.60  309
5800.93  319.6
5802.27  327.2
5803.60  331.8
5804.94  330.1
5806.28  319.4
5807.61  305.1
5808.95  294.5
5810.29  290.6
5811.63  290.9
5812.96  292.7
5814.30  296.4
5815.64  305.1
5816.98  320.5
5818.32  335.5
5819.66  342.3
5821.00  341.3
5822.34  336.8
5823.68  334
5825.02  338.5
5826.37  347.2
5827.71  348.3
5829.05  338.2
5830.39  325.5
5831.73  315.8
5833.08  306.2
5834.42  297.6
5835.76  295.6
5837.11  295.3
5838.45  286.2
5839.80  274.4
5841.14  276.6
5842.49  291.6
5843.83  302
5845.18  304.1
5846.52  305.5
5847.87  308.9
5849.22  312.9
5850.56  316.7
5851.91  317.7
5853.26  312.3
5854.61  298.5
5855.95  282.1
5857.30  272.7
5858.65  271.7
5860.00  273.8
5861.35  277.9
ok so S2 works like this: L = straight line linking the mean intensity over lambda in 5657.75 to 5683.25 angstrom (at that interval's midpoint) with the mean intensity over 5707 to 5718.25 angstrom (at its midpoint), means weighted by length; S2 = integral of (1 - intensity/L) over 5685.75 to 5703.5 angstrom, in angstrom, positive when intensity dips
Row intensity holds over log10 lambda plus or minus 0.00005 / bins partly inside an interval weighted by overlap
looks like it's 1.1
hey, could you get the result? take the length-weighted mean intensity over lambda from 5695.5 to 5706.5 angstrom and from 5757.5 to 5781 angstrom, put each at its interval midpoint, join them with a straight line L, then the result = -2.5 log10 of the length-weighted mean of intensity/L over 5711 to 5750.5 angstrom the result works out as -0.05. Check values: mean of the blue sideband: 294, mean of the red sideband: 301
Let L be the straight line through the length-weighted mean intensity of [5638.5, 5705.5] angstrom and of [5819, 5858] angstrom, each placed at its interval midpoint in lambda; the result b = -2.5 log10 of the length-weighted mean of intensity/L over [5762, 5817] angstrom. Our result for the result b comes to 0.02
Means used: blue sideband 297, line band 301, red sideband 311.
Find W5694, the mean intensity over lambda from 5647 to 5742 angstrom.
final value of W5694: 300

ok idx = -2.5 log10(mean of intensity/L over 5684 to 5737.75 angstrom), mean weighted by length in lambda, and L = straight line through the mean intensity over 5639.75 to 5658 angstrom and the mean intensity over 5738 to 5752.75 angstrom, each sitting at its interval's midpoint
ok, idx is 0.062 mag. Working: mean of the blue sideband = 302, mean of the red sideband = 326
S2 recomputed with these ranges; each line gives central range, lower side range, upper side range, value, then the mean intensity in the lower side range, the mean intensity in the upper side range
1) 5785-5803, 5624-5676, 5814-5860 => 0.2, 298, 310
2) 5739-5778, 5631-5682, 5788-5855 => -0.7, 301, 311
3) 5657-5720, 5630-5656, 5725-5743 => 1.6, 303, 308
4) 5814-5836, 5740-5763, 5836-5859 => -1.8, 319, 296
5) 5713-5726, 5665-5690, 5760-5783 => -0.4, 298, 297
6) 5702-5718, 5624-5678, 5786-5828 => -0.4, 298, 314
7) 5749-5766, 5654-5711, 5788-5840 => -0.2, 296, 313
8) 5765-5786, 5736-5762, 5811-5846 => 1.3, 316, 313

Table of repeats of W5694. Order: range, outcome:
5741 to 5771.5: 313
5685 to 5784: 303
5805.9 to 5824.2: 315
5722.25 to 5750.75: 314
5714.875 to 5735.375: 305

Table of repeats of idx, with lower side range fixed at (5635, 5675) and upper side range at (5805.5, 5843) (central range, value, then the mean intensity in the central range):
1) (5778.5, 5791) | 0.07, 290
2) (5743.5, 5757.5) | -0.04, 320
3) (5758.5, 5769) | 0.03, 301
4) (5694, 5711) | 0.03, 298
